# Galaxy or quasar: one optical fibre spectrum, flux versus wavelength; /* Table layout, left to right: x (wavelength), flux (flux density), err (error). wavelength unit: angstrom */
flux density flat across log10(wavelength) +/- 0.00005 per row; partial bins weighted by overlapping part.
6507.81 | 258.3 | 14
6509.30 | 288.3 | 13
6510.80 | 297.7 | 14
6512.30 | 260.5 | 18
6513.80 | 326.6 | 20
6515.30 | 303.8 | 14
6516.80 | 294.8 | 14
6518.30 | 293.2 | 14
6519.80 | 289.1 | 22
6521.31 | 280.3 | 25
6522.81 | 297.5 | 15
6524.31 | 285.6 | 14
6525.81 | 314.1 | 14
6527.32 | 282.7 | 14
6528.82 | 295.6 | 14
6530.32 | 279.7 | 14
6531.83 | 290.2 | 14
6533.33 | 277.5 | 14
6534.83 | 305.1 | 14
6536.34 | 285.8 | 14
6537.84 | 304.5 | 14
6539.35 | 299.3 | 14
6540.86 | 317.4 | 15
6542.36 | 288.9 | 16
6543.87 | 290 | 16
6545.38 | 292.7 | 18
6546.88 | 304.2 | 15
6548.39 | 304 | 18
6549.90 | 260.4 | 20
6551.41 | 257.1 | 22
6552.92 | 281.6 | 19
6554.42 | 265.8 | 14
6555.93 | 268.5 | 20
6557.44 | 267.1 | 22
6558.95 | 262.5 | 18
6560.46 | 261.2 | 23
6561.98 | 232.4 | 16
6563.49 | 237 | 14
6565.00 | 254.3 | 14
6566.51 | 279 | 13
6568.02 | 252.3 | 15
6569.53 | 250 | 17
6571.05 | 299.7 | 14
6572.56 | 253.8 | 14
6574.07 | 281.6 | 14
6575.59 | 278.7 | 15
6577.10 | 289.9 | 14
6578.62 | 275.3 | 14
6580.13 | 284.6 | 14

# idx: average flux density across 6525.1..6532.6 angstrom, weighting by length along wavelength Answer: 292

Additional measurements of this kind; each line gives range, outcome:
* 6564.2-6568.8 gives 262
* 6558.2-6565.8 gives 250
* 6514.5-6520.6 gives 295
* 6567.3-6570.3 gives 251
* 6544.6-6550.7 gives 290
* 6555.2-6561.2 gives 265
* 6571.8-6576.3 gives 271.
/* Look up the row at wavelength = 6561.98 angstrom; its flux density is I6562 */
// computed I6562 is 232.4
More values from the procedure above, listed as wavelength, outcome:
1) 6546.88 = 304.2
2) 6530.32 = 279.7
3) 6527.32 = 282.7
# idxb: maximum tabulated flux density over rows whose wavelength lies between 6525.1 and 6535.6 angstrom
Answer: 314.1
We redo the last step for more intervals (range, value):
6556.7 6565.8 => 267.1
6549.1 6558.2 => 281.6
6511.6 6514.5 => 326.6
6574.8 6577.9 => 289.9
